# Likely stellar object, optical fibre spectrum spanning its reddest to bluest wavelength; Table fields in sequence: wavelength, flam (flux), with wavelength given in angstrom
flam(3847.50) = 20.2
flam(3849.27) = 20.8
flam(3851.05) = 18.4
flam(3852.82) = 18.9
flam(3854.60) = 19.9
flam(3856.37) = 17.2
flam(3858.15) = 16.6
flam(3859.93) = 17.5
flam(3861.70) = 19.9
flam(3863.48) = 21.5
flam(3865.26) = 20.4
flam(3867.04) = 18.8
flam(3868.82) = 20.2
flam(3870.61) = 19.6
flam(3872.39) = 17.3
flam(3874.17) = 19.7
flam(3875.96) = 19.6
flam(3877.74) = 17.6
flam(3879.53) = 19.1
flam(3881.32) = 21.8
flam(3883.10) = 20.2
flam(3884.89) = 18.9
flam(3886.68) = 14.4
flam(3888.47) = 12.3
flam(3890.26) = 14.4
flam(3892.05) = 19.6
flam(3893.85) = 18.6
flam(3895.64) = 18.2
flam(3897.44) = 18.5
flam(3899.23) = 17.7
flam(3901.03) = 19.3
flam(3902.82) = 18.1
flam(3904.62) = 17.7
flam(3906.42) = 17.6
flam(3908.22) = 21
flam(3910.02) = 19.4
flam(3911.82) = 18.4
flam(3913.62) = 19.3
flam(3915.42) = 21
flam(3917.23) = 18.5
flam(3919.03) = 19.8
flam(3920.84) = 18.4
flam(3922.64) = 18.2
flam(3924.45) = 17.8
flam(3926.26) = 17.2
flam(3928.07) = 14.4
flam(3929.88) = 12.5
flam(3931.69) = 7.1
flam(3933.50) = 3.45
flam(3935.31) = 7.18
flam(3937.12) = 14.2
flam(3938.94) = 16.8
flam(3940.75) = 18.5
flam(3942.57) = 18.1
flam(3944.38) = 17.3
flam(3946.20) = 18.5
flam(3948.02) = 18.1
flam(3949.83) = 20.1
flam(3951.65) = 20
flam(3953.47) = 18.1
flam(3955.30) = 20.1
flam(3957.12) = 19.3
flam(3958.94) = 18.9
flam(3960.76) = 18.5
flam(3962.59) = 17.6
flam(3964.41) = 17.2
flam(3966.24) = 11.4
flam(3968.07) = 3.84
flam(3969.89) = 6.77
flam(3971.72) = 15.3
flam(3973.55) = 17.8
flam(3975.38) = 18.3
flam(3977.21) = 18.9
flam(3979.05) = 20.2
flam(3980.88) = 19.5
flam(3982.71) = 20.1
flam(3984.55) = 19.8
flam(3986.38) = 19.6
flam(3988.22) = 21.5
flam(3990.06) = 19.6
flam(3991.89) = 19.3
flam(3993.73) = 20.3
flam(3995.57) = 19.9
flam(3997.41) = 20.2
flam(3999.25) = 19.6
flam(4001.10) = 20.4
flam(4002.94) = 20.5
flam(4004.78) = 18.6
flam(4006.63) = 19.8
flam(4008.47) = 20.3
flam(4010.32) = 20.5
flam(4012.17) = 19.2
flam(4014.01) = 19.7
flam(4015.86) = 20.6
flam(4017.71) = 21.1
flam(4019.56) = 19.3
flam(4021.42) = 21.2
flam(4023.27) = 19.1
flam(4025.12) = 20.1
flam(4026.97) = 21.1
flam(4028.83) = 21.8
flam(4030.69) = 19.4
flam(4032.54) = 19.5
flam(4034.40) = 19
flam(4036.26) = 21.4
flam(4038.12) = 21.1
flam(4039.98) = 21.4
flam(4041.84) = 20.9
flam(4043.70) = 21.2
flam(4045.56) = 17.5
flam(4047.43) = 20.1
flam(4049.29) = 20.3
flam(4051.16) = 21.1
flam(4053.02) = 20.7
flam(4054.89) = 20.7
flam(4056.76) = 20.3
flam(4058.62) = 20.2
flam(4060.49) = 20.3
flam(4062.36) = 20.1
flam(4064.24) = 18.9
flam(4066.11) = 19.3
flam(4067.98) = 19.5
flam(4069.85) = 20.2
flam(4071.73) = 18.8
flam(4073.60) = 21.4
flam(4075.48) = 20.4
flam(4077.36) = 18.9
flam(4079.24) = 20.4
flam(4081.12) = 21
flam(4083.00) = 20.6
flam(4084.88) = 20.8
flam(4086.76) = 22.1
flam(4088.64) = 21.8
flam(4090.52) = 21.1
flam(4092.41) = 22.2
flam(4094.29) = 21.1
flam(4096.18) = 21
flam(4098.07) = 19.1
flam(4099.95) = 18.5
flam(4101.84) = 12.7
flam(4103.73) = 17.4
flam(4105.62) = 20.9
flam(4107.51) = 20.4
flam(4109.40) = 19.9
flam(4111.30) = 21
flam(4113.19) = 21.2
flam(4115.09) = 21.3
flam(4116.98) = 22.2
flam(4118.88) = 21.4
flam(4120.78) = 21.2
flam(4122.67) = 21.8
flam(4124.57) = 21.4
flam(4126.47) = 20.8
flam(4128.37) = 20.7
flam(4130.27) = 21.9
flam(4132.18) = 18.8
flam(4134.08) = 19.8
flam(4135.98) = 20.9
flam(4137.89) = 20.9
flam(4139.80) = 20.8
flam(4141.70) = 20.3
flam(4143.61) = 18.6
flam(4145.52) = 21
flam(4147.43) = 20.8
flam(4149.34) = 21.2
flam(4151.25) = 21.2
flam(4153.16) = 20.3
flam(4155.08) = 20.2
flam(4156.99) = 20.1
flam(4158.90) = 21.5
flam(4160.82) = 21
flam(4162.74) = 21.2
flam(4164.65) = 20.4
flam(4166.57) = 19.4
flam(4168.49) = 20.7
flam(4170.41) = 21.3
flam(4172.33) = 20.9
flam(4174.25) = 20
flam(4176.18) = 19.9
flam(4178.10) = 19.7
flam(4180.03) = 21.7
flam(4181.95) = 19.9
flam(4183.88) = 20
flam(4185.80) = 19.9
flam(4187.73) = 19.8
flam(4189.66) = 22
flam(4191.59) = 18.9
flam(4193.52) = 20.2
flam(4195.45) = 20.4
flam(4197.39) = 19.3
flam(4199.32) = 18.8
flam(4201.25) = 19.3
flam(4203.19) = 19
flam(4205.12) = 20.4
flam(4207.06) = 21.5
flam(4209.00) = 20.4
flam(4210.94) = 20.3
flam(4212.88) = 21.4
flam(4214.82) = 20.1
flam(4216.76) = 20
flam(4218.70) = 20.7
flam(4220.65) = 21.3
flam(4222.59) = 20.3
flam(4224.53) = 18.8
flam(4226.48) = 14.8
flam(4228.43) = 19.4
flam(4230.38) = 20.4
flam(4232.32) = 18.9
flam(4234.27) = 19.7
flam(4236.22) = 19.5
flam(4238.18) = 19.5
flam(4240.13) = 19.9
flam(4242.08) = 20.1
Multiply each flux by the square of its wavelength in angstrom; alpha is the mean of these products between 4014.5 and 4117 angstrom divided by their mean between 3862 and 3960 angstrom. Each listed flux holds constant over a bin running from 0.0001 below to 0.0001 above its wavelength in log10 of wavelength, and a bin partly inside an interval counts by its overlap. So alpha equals 1.2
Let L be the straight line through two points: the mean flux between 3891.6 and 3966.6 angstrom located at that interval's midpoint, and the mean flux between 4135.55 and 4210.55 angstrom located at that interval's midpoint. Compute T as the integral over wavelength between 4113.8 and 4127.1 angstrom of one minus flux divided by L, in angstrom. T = -1.2 angstrom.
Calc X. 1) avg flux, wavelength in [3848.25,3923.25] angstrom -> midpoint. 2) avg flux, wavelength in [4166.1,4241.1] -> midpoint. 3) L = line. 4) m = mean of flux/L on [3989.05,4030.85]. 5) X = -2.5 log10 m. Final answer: -0.05 mag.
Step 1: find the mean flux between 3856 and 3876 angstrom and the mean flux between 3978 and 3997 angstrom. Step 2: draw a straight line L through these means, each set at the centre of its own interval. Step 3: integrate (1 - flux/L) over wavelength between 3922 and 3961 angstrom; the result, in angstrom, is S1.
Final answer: 7.11 angstrom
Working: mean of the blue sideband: 19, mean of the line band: 16.1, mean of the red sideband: 20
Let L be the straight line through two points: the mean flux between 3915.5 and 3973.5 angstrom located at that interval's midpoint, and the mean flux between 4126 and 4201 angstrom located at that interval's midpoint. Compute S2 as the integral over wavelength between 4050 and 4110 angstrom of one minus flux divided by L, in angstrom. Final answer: -4.78 angstrom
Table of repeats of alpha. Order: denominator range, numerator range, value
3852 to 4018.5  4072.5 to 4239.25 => 1.26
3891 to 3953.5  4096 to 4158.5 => 1.32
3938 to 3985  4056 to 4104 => 1.23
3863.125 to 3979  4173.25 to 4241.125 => 1.34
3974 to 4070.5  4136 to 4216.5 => 1.09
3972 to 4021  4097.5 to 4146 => 1.09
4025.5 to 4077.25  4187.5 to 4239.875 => 1.06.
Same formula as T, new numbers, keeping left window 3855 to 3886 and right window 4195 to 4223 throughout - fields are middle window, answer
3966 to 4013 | 3.1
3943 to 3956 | 0.4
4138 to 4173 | -1.0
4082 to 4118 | -0.8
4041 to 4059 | -0.5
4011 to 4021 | -0.2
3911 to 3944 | 6.3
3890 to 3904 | 0.7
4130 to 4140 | -0.2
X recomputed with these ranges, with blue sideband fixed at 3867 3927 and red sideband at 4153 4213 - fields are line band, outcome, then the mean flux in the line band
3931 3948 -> 0.33 mag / 13.8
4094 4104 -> 0.09 mag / 18.2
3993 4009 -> -0.05 mag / 19.9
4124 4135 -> -0.03 mag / 20.5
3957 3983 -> 0.18 mag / 16.1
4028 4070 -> -0.04 mag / 20.2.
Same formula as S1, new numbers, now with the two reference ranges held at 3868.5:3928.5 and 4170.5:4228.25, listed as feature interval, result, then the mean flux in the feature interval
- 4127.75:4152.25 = -1.1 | 20.5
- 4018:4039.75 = -1.4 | 20.3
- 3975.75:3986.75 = -0.5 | 19.6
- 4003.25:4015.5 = -0.5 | 19.8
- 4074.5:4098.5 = -1.8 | 20.8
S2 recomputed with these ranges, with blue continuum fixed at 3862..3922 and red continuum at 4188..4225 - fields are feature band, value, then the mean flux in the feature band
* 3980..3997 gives -0.72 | 20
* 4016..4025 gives -0.42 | 20.2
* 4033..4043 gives -0.68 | 20.7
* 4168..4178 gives -0.23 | 20.5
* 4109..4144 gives -1.82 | 20.8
